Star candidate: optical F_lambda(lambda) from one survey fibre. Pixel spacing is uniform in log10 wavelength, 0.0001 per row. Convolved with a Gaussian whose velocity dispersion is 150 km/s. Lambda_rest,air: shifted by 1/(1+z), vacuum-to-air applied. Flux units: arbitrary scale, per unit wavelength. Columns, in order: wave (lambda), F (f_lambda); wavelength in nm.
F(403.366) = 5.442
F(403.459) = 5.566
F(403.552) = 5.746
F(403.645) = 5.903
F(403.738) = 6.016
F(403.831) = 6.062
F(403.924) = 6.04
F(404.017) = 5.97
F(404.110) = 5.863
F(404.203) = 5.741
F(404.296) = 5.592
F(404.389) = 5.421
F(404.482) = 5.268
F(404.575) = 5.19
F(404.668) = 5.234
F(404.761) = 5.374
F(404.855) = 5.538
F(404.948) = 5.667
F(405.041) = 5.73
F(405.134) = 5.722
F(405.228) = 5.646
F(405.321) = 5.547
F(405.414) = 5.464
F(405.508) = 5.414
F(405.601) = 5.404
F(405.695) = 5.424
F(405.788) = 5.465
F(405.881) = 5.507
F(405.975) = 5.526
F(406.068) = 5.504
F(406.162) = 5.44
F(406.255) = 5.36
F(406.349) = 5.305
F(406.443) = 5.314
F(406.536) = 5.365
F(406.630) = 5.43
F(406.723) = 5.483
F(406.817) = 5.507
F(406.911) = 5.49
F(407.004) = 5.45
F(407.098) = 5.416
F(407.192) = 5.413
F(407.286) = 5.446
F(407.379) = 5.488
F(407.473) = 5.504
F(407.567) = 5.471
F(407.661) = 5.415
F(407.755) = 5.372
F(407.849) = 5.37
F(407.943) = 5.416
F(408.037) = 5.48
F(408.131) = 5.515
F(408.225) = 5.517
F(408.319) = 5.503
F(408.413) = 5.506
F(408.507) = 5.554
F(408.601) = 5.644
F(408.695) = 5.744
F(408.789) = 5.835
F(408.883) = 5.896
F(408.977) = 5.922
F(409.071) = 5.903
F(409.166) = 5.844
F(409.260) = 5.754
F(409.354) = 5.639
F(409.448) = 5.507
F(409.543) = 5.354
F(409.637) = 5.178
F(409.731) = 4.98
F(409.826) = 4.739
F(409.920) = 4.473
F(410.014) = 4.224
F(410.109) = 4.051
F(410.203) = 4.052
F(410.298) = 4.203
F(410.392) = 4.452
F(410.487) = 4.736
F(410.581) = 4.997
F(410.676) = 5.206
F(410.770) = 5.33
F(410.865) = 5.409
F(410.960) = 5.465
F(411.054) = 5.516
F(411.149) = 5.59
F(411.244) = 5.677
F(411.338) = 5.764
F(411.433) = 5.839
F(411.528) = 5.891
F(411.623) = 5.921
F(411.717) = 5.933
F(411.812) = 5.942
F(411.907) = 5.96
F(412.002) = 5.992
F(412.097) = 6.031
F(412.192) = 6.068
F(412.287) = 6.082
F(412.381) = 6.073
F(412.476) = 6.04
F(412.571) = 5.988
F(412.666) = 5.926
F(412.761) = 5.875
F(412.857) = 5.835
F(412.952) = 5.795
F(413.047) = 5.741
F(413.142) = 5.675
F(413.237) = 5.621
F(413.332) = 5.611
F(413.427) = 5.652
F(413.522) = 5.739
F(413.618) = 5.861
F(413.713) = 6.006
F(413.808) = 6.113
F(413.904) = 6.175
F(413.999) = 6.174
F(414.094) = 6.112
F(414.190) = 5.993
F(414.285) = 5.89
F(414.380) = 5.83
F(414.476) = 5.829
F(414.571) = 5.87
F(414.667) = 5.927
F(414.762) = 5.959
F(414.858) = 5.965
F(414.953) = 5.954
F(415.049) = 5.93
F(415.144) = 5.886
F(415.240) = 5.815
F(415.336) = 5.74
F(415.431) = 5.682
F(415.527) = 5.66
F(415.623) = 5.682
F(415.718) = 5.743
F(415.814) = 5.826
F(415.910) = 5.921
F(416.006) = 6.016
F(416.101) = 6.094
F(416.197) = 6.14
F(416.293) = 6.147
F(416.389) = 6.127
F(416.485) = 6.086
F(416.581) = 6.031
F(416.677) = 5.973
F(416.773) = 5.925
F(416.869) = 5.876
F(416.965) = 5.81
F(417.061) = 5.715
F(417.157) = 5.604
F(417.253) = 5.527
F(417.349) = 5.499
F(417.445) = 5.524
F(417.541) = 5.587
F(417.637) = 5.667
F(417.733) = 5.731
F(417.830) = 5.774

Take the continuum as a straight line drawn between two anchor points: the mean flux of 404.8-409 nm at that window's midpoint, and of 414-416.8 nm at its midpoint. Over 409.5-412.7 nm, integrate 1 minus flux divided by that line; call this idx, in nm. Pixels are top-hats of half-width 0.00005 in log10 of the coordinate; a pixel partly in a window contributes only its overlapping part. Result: 0.188 nm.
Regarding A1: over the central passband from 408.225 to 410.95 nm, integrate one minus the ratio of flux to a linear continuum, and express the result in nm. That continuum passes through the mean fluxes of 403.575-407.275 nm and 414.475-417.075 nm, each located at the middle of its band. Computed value 0.23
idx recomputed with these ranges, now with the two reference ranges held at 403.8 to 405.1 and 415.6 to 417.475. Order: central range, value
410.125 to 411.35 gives 0.147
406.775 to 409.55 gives 0.064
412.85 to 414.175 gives -0.014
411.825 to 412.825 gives -0.037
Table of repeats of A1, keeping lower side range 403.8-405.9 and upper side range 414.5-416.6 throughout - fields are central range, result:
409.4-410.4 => 0.19 nm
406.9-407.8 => 0.03 nm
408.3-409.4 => -0.01 nm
